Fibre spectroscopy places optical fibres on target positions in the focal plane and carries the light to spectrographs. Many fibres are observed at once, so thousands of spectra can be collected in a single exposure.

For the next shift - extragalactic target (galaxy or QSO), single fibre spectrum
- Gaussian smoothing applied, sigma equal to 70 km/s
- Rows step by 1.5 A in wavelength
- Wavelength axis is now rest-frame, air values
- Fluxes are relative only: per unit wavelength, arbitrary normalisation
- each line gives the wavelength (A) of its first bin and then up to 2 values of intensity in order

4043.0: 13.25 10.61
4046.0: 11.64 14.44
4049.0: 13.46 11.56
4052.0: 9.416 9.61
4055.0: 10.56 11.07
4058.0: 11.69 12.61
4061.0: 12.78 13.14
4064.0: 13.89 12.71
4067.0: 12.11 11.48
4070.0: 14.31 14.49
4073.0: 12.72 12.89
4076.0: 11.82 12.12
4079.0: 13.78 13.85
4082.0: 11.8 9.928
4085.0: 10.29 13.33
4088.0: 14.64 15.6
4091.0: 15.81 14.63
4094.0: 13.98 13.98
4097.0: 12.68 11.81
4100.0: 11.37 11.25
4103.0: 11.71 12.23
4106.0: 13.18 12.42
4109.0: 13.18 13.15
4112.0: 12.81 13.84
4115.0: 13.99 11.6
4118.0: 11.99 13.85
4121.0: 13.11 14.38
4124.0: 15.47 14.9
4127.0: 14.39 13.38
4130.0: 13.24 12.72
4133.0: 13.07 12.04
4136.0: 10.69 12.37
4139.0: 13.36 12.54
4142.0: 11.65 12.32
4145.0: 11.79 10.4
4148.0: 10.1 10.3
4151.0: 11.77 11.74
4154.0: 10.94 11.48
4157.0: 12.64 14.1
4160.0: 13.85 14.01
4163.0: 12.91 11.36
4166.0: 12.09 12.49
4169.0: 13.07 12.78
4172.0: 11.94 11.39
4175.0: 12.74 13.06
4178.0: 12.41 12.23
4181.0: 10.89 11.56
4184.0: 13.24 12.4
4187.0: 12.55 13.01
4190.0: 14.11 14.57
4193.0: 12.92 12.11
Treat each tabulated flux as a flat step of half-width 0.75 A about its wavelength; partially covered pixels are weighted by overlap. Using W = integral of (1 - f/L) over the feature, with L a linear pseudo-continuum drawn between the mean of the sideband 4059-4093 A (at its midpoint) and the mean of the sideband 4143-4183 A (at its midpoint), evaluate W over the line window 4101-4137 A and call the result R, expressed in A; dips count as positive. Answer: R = -1.3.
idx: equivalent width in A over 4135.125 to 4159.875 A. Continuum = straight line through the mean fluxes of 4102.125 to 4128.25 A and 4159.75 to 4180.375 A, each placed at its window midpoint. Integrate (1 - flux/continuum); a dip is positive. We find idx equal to 2.00 A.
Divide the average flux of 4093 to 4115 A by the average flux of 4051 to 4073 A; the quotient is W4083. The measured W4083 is 1.0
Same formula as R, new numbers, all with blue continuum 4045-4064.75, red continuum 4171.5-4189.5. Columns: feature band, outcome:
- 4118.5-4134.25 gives -2.1 A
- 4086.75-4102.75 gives -1.9 A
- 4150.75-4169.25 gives -0.4 A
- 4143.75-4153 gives 0.9 A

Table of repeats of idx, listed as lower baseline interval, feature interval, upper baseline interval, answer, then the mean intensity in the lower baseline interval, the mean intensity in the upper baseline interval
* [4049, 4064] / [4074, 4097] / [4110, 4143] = -1.84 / 11.6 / 13.1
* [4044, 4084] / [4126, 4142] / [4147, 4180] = -0.68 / 12.3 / 12.2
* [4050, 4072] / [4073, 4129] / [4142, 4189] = -4.60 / 12.1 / 12.2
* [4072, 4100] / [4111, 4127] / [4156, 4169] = -0.78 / 13.1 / 12.9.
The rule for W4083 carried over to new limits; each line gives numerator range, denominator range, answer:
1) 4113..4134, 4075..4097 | 1.02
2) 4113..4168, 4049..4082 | 1.02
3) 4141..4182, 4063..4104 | 0.94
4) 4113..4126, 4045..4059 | 1.19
